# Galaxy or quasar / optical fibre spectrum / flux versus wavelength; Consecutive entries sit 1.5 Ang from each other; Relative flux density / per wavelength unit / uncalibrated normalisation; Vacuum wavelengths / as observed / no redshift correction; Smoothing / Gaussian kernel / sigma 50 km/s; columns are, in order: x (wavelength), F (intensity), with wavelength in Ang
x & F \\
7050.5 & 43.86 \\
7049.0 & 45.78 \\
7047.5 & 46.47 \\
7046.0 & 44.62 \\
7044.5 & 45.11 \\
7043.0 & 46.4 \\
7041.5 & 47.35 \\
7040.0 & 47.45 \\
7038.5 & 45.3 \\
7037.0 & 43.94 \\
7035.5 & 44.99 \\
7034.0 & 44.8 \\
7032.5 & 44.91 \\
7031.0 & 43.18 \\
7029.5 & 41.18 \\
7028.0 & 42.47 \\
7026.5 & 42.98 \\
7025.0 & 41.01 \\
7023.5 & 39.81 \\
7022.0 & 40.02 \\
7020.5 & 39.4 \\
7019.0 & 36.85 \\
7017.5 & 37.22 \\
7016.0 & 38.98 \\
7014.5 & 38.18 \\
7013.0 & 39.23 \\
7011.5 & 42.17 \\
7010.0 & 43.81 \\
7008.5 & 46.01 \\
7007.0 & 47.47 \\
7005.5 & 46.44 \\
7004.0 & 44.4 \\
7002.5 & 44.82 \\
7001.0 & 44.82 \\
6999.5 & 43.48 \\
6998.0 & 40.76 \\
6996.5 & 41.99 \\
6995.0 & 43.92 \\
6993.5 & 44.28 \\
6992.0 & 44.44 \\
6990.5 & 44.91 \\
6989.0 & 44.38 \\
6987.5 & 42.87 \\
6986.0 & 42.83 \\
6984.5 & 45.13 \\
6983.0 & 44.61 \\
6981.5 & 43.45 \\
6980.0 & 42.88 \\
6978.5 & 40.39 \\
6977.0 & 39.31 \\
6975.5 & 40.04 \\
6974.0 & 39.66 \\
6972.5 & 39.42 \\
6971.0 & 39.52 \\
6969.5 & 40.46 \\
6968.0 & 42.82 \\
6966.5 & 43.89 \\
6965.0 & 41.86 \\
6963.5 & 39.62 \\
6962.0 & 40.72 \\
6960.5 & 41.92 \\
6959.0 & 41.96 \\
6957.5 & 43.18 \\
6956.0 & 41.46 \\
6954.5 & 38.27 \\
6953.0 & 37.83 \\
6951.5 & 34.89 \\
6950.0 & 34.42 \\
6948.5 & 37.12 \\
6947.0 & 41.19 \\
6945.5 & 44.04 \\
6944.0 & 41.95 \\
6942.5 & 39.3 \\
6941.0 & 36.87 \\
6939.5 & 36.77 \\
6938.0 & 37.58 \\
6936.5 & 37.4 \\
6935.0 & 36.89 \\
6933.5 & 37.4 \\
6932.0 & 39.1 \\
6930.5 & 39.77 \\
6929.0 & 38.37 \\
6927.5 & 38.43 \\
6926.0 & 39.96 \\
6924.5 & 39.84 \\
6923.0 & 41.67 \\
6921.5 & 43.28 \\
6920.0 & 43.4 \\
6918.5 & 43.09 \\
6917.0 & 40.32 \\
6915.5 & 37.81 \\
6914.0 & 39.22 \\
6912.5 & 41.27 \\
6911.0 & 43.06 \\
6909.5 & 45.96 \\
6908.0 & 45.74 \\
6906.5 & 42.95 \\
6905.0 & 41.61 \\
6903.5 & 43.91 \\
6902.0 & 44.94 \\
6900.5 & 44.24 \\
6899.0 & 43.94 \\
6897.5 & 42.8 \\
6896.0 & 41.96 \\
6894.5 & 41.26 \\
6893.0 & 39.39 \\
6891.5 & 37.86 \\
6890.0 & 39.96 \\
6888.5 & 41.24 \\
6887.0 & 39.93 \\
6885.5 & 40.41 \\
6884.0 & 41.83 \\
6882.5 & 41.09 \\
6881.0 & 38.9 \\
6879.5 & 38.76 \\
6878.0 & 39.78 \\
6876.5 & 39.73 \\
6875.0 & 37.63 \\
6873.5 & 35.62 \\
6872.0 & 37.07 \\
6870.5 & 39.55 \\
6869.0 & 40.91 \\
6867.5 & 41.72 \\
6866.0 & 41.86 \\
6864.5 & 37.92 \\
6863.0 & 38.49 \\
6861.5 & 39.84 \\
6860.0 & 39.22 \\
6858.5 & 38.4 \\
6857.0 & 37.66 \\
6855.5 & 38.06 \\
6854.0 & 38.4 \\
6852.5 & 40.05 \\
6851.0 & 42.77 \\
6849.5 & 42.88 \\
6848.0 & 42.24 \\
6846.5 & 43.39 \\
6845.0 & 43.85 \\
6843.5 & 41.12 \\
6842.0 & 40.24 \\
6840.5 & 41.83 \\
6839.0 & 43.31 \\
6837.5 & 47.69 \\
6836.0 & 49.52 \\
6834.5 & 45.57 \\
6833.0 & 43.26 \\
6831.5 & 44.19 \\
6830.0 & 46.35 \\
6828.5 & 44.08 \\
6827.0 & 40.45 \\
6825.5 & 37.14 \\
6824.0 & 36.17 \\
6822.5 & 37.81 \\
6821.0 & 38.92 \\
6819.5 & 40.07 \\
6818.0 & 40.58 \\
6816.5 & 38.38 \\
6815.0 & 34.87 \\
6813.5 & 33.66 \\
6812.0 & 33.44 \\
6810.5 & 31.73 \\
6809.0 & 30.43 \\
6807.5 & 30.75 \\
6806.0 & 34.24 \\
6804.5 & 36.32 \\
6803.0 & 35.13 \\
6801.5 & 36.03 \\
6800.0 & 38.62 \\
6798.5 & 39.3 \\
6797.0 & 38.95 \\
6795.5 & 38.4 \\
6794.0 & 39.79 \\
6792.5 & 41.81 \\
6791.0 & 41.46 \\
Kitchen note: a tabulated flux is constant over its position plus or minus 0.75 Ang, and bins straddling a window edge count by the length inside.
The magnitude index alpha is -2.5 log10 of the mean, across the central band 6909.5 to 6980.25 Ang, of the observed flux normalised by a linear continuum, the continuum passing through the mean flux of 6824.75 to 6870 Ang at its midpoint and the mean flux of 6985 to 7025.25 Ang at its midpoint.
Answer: 0.06 mag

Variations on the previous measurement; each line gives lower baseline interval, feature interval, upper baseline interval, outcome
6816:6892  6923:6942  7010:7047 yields 0.09 mag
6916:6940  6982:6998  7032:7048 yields -0.02 mag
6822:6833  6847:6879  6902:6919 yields 0.06 mag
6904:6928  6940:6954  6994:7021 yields 0.09 mag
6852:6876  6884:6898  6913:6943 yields -0.04 mag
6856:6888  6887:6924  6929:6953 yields -0.09 mag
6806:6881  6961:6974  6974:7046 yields 0.03 mag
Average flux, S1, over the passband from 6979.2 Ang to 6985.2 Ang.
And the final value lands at 44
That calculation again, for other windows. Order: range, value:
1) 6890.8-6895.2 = 39.5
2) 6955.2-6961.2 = 42.1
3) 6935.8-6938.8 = 37.5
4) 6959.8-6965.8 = 41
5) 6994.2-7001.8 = 43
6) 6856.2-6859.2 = 38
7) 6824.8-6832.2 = 42.5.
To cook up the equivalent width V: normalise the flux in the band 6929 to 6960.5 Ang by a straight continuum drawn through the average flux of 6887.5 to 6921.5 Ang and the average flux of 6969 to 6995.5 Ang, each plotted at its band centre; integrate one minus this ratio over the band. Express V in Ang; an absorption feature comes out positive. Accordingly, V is 2.5 Ang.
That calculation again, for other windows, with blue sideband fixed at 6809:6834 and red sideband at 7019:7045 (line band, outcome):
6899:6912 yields -1.1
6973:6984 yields 0.2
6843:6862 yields -0.6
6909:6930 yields -0.1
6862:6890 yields 0.2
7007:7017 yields 0.3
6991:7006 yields -0.5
